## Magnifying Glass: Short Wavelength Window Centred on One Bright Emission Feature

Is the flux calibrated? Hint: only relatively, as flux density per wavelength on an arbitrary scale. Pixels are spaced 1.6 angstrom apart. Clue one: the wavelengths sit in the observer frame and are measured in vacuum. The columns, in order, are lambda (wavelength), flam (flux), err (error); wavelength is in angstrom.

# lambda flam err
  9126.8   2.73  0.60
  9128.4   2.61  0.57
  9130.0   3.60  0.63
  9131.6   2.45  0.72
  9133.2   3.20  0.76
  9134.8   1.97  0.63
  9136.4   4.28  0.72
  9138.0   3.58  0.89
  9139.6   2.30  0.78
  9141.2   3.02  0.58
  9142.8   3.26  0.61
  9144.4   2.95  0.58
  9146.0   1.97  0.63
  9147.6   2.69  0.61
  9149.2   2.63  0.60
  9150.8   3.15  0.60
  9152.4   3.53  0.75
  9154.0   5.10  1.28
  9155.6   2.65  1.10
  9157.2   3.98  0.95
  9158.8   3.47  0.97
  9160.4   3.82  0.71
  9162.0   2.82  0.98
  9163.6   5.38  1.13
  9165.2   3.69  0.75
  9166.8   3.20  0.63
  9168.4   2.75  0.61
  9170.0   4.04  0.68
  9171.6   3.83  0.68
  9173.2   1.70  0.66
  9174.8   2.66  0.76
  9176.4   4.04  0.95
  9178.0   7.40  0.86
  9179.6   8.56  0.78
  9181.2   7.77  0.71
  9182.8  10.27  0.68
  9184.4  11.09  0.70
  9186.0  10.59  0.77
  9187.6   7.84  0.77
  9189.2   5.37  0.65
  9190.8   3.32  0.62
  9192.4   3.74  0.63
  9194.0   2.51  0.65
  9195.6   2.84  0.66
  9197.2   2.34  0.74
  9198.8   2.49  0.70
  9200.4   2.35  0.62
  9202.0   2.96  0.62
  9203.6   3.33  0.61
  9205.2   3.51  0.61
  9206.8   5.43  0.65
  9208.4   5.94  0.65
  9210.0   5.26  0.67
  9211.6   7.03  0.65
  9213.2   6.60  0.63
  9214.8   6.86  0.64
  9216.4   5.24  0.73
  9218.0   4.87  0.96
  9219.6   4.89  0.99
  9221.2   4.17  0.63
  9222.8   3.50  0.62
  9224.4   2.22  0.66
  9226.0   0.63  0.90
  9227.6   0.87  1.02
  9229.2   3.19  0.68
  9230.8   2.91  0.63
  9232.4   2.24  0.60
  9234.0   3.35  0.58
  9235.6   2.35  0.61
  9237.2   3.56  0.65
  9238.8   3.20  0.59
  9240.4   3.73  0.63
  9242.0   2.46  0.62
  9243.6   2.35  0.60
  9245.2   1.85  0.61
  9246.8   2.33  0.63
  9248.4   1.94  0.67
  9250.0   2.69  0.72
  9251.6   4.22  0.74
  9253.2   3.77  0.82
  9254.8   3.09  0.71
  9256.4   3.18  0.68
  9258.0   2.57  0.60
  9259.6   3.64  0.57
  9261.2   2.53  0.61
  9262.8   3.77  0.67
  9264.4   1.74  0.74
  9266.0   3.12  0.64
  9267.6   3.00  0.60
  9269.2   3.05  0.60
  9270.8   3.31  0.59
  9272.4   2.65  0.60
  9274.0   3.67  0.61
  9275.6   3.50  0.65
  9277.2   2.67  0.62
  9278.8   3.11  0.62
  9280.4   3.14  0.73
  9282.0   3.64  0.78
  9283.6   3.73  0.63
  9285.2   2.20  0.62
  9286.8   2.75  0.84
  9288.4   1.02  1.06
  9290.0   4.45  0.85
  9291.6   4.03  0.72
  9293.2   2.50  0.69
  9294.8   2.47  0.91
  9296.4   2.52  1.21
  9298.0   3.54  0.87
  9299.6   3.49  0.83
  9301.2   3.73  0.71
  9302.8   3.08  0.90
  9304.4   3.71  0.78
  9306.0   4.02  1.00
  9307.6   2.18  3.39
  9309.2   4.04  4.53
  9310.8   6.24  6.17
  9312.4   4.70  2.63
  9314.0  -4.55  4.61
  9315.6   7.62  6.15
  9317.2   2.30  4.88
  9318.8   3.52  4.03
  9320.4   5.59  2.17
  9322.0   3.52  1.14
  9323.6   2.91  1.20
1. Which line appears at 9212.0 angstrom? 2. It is [N II] 6583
